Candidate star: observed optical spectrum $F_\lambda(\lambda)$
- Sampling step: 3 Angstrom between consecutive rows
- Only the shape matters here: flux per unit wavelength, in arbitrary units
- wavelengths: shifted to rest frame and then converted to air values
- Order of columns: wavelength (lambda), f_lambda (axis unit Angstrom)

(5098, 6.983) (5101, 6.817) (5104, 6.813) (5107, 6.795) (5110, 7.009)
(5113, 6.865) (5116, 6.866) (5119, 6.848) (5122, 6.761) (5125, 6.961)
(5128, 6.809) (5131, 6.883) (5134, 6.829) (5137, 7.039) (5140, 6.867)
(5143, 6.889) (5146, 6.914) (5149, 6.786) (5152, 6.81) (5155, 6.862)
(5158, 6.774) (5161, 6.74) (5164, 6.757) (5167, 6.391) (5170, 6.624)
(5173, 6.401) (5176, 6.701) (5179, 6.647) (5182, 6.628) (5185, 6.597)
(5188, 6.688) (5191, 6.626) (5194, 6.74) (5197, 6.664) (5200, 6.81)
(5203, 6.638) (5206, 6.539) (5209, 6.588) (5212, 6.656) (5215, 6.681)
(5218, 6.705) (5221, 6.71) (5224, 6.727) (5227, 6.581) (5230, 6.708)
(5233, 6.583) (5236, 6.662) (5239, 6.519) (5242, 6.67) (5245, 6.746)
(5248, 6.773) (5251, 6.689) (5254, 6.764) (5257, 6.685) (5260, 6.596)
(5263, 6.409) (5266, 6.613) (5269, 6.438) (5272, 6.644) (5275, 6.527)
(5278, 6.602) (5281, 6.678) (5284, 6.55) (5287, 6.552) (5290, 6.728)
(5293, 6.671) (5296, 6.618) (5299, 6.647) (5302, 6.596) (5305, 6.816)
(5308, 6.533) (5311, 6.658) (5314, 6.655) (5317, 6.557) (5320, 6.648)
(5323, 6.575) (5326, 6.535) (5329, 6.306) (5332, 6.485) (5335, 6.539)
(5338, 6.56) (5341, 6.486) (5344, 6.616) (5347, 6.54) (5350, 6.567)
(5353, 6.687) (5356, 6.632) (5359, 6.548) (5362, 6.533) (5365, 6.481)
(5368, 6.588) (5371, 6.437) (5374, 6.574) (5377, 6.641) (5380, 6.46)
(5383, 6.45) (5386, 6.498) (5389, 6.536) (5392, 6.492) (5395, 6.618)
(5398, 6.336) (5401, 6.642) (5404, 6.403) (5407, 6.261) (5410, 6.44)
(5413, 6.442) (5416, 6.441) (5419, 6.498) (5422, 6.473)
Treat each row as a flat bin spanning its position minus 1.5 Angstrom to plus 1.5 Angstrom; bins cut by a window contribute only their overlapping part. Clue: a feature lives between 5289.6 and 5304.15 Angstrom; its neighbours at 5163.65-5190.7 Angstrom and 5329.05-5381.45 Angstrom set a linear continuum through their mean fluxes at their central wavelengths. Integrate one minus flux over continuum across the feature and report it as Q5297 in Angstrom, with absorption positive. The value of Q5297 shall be -0.20 Angstrom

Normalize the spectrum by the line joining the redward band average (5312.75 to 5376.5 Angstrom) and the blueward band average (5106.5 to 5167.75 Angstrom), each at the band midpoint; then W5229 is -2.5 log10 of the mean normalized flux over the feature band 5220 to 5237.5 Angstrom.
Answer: 0.01 mag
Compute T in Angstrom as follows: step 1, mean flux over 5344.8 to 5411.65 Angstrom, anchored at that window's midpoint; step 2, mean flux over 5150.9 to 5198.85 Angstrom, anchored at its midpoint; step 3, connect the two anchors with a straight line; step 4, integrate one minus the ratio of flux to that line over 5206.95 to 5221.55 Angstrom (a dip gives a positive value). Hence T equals -0.1 Angstrom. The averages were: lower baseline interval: 6.67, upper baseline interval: 6.52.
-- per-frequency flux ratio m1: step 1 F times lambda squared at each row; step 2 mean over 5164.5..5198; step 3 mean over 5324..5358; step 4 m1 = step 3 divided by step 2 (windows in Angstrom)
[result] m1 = 1.1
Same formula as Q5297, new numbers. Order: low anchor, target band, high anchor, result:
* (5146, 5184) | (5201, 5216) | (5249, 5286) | 0.1 Angstrom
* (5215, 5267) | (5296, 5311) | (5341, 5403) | -0.1 Angstrom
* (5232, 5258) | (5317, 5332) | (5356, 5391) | 0.2 Angstrom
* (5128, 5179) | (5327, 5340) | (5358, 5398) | 0.2 Angstrom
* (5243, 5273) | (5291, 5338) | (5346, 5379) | 0.1 Angstrom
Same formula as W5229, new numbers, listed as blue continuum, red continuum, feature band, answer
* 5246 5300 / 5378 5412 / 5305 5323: -0.009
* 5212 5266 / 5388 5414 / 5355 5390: -0.006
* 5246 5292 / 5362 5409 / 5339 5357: -0.008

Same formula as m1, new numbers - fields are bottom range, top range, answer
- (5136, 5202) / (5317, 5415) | 1.04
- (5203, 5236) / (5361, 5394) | 1.04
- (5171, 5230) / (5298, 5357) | 1.04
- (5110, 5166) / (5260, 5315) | 1.02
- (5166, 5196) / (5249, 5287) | 1.03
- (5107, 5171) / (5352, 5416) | 1.05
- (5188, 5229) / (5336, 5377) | 1.04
